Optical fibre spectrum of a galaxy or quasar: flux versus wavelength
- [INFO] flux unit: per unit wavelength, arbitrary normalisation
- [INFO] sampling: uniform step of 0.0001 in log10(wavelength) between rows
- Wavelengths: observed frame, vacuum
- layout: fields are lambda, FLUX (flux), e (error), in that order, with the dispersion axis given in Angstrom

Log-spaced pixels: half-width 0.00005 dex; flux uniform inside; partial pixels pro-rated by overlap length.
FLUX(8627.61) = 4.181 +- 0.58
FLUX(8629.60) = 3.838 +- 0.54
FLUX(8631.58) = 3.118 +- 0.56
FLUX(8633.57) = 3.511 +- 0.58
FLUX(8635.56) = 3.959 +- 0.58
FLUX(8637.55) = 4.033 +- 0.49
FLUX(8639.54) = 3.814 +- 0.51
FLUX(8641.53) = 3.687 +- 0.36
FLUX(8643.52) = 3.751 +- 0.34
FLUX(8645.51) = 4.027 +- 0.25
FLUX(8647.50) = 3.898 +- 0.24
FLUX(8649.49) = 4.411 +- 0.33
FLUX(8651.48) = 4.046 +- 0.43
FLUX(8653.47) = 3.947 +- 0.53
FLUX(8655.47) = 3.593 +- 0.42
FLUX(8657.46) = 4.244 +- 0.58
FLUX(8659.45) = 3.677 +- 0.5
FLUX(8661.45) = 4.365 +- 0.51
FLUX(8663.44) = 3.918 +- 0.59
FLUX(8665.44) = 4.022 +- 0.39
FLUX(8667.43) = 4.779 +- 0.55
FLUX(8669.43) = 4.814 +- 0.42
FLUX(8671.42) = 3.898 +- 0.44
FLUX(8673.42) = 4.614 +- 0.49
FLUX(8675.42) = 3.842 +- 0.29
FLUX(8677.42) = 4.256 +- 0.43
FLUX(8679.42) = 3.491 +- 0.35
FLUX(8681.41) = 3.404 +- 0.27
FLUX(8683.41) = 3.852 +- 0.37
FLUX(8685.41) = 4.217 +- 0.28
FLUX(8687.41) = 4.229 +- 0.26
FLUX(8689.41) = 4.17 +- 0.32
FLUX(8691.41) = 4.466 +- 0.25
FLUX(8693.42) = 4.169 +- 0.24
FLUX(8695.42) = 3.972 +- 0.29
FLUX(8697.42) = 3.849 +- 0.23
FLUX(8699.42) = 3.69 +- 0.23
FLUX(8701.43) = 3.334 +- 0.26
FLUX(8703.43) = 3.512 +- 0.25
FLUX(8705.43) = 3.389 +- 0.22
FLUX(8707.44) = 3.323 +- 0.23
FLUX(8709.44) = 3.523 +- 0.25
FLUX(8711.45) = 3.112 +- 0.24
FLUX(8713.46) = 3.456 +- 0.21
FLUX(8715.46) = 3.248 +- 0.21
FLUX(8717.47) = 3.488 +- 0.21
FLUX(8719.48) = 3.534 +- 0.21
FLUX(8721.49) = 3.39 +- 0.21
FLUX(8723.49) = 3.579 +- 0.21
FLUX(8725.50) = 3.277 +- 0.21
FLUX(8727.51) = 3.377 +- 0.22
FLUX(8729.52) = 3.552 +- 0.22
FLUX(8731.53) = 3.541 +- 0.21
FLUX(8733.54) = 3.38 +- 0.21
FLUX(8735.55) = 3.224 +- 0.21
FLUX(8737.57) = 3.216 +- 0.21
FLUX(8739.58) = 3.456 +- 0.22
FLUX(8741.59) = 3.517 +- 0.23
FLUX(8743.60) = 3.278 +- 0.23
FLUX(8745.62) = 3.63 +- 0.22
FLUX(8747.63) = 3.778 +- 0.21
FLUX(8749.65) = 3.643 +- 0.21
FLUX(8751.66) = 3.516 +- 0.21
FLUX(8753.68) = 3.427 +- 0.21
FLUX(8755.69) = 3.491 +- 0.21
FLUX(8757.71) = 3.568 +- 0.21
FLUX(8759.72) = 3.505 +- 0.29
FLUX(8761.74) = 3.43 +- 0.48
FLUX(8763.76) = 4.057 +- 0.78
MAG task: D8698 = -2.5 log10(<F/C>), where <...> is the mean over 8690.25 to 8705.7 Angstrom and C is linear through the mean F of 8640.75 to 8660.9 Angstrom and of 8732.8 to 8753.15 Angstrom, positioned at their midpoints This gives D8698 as -0.04 mag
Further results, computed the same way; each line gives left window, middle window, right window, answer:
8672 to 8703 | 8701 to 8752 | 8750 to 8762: 0.08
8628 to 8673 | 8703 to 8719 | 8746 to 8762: 0.11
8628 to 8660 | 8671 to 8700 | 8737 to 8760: -0.08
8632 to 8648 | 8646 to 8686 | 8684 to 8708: -0.06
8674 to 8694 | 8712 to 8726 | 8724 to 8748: 0.06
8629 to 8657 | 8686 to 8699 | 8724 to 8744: -0.15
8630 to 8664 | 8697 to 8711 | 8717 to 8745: 0.02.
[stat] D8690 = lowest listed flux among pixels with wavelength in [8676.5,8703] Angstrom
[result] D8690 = 3.334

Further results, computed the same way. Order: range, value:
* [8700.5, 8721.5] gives 3.112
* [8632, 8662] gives 3.511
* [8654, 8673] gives 3.593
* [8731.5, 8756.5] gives 3.216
